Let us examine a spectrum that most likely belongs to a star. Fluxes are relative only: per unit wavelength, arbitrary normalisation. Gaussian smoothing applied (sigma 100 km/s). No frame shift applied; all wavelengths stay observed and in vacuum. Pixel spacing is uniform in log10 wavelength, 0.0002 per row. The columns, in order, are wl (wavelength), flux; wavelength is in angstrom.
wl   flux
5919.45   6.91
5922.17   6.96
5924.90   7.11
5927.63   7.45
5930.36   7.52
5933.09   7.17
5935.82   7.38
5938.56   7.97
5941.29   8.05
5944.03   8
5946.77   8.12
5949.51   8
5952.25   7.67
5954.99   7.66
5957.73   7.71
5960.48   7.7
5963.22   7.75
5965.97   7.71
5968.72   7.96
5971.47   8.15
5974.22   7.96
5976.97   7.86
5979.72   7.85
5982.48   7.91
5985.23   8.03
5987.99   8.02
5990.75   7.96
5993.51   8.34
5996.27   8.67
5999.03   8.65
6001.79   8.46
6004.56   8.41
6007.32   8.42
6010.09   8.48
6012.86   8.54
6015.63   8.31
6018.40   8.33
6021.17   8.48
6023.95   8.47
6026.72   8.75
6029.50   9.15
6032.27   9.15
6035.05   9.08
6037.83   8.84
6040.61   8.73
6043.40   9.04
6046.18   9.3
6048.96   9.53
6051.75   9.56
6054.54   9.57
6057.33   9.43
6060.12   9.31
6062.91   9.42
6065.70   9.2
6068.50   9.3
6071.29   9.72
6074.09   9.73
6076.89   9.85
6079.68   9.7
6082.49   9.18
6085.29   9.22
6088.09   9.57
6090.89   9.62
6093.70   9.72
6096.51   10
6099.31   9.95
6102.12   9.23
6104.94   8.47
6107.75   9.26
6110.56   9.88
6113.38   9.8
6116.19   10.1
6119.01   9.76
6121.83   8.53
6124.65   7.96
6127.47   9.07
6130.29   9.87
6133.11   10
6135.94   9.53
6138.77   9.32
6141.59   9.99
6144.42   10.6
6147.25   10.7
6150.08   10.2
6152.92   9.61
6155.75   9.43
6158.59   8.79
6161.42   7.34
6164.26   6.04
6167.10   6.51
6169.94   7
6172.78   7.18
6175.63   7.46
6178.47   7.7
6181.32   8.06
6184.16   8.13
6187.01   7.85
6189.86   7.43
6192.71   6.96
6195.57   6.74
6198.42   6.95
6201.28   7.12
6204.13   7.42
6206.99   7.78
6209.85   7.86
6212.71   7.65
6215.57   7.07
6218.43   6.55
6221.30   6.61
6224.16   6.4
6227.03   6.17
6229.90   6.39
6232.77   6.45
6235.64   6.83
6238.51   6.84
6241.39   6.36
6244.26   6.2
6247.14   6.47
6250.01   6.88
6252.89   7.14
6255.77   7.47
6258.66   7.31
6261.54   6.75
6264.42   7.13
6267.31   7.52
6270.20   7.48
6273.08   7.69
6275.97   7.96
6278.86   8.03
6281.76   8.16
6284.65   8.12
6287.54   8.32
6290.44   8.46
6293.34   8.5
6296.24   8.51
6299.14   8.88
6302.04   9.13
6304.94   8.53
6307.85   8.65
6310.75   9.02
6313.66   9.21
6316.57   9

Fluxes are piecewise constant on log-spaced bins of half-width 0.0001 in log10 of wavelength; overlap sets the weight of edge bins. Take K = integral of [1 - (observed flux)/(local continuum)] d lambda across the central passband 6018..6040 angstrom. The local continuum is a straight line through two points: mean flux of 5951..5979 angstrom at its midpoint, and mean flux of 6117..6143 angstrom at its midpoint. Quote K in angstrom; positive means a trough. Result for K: -1.0 angstrom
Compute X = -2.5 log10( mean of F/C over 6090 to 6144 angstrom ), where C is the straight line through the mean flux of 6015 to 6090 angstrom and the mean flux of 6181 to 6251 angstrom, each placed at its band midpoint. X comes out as -0.14 mag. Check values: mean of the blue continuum 9.2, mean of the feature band 9.5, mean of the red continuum 6.99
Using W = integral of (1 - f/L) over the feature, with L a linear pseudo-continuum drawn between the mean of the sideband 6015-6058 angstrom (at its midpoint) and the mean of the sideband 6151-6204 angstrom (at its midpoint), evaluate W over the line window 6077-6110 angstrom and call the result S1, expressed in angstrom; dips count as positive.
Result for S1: -4.12 angstrom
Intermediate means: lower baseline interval 8.99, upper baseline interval 7.59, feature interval 9.48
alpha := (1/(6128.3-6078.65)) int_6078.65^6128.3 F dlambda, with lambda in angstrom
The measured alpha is 9.39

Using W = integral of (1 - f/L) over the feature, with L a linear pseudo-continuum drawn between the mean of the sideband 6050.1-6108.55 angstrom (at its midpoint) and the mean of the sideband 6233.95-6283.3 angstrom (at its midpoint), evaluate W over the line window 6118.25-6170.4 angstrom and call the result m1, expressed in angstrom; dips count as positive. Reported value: -2.0 angstrom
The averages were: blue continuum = 9.48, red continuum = 7.19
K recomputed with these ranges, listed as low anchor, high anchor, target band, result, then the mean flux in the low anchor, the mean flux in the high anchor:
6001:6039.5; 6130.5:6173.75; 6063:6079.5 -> -1.58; 8.64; 8.86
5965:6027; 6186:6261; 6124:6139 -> -3.79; 8.24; 6.95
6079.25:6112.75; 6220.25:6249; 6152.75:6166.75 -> 0.22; 9.48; 6.48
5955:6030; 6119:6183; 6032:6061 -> -2.98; 8.2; 8.7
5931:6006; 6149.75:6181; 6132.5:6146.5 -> -3.65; 7.96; 7.86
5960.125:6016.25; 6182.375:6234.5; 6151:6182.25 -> -2.04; 8.16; 7.09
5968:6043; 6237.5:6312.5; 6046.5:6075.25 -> -4.11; 8.42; 7.76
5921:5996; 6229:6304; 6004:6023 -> -1.68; 7.79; 7.52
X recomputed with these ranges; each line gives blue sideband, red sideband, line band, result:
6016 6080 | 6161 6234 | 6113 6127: -0.12 mag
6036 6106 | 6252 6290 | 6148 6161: -0.09 mag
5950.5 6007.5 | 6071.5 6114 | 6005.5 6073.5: -0.02 mag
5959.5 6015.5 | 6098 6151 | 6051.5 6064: -0.07 mag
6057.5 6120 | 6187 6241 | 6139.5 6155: -0.21 mag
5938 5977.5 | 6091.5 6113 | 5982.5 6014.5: 0.00 mag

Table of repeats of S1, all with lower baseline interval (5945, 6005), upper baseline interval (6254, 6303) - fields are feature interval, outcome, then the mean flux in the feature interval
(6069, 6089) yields -3.9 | 9.56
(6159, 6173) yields 1.8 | 6.93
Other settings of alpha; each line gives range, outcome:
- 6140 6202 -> 8.09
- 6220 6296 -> 7.24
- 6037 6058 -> 9.25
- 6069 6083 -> 9.64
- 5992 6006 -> 8.5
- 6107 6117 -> 9.78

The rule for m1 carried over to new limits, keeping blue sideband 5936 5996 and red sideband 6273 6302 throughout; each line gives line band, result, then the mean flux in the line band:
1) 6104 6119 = -2.7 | 9.56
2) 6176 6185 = 0.3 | 7.9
